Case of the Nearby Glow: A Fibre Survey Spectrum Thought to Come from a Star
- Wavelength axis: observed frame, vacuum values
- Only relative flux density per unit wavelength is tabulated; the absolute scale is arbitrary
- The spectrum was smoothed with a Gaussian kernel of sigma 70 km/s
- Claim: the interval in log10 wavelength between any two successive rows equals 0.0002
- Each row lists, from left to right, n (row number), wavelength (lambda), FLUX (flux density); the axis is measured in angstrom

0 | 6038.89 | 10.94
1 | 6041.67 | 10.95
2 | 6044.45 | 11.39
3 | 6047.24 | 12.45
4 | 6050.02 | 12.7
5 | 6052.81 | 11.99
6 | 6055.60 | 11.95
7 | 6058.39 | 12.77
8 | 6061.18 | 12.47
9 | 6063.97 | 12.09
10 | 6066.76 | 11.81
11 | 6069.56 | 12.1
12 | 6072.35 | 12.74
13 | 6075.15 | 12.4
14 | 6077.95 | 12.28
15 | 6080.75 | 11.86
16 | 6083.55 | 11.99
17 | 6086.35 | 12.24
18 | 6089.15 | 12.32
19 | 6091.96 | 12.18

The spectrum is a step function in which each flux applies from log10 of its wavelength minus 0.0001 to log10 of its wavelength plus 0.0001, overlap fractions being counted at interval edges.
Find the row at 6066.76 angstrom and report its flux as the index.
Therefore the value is 11.81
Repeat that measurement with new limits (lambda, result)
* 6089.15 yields 12.32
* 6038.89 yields 10.94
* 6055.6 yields 11.95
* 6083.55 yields 11.99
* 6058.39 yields 12.77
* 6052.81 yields 11.99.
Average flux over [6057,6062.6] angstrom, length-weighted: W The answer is 12.6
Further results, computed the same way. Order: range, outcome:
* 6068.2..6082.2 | 12.3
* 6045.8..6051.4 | 12.6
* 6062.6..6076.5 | 12.2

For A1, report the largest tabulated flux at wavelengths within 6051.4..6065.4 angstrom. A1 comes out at 12.77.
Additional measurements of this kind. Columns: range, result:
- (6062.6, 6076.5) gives 12.74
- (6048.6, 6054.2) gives 12.7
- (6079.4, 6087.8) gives 12.24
